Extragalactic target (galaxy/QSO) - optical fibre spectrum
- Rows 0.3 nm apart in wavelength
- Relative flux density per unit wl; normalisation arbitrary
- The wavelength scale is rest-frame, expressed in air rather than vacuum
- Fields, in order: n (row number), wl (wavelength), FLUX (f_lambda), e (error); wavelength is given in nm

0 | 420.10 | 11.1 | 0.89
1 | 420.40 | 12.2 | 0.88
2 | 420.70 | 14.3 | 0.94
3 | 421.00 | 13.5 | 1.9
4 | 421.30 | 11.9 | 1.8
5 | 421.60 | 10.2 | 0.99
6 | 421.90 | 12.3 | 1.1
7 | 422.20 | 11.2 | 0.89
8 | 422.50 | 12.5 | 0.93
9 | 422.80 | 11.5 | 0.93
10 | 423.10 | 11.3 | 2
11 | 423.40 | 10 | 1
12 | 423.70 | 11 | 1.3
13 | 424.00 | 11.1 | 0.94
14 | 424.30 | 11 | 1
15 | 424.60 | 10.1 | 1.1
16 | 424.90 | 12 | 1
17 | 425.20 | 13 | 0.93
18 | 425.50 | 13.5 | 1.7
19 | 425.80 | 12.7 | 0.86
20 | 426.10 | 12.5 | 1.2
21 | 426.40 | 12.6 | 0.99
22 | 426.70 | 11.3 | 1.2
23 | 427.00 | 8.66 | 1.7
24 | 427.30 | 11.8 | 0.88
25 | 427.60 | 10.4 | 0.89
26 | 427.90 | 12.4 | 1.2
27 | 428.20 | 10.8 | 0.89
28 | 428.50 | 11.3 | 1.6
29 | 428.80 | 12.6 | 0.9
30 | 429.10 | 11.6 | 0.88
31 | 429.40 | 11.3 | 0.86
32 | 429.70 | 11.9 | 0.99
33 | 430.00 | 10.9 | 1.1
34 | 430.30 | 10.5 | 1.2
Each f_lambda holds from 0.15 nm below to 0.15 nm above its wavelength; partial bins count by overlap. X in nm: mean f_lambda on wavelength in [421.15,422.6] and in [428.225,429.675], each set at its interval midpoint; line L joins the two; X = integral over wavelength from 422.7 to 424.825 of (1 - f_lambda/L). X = 0.13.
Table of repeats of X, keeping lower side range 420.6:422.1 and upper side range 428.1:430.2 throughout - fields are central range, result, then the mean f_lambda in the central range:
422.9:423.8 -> 0.10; 10.8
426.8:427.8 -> 0.11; 10.4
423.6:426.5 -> -0.01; 12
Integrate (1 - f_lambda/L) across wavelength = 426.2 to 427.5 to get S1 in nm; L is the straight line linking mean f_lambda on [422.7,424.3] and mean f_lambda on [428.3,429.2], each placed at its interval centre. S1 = 0.04 nm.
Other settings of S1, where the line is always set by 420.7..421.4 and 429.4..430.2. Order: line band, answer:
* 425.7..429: 0.08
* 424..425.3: 0.10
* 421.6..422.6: 0.09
